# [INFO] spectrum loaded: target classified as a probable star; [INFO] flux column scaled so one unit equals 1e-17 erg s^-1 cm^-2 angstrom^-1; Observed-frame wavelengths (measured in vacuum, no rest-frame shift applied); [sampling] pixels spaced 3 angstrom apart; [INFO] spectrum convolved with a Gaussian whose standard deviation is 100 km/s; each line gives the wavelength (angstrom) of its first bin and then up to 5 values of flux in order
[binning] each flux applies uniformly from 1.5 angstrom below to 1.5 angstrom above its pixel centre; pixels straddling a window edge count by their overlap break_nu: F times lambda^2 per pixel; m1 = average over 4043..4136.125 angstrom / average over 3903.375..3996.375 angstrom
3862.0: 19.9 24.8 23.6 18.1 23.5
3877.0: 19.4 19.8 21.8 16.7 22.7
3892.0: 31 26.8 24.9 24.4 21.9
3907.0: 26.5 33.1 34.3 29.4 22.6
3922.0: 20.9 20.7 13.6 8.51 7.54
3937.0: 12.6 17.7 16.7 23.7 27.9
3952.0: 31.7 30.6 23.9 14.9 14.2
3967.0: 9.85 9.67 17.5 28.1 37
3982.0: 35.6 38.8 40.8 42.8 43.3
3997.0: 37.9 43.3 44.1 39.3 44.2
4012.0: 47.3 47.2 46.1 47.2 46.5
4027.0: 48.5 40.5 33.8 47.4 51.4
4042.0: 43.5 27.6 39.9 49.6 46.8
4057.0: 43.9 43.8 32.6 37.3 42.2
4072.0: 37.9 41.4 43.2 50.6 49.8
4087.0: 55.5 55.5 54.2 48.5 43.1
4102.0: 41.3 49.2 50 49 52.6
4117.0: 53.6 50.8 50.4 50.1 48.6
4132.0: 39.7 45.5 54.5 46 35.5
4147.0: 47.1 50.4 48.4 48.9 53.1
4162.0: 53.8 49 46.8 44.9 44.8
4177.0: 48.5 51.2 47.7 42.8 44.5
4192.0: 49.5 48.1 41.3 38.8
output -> 2.0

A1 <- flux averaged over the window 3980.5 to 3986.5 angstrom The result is 37.2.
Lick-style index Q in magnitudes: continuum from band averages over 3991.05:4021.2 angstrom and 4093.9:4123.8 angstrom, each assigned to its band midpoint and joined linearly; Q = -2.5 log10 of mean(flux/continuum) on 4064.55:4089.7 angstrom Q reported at 0.05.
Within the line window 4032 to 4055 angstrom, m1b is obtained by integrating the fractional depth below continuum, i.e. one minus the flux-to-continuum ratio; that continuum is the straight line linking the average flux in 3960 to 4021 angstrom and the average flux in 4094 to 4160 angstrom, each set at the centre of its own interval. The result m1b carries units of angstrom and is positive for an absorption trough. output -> -1.61 angstrom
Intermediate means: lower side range 34.6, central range 42.6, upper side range 48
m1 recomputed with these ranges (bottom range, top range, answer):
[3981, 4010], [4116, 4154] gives 1.24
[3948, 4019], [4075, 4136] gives 1.56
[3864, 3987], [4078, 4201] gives 2.36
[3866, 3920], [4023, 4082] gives 1.87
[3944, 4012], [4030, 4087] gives 1.42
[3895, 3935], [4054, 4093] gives 2.16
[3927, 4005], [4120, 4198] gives 2.00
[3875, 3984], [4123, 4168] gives 2.40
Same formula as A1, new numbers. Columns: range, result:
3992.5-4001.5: 41.5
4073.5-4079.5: 42.3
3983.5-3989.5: 39.8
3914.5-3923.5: 24.3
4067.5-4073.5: 40.1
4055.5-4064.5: 40.1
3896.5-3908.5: 24.4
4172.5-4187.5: 47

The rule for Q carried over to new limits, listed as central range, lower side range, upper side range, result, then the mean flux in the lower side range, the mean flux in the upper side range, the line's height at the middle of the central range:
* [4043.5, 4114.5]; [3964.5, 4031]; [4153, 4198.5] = -0.07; 37.6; 47.8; 42.3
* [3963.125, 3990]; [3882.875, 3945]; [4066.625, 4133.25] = 0.18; 21.6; 47.9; 30.5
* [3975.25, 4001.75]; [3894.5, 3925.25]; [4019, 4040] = -0.01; 26.1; 44.9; 38.5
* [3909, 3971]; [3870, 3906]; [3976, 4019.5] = 0.46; 22.7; 41.5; 31.6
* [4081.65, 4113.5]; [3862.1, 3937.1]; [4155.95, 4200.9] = -0.24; 22.1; 47.3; 40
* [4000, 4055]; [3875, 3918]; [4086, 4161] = -0.14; 25.1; 48.8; 38.8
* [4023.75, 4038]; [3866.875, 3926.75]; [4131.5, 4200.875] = -0.22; 24.1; 47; 35.5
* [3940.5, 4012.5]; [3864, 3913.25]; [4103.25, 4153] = 0.10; 24.1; 48.3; 32.9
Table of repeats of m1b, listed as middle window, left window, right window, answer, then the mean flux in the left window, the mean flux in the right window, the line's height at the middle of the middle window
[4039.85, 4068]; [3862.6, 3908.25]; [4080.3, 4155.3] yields 0.6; 23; 48.8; 41.7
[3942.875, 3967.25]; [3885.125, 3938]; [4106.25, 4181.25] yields 4.2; 22.3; 48.5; 27.2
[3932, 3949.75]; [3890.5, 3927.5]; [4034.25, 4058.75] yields 7.8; 26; 43.7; 30.1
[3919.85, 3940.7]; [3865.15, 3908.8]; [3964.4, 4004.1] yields 9.6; 23.1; 32.3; 27.2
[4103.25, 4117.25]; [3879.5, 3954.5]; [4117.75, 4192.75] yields -2.4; 22.4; 47.7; 43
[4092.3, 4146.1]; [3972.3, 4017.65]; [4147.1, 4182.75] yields -1.6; 39.7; 48.9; 46.5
